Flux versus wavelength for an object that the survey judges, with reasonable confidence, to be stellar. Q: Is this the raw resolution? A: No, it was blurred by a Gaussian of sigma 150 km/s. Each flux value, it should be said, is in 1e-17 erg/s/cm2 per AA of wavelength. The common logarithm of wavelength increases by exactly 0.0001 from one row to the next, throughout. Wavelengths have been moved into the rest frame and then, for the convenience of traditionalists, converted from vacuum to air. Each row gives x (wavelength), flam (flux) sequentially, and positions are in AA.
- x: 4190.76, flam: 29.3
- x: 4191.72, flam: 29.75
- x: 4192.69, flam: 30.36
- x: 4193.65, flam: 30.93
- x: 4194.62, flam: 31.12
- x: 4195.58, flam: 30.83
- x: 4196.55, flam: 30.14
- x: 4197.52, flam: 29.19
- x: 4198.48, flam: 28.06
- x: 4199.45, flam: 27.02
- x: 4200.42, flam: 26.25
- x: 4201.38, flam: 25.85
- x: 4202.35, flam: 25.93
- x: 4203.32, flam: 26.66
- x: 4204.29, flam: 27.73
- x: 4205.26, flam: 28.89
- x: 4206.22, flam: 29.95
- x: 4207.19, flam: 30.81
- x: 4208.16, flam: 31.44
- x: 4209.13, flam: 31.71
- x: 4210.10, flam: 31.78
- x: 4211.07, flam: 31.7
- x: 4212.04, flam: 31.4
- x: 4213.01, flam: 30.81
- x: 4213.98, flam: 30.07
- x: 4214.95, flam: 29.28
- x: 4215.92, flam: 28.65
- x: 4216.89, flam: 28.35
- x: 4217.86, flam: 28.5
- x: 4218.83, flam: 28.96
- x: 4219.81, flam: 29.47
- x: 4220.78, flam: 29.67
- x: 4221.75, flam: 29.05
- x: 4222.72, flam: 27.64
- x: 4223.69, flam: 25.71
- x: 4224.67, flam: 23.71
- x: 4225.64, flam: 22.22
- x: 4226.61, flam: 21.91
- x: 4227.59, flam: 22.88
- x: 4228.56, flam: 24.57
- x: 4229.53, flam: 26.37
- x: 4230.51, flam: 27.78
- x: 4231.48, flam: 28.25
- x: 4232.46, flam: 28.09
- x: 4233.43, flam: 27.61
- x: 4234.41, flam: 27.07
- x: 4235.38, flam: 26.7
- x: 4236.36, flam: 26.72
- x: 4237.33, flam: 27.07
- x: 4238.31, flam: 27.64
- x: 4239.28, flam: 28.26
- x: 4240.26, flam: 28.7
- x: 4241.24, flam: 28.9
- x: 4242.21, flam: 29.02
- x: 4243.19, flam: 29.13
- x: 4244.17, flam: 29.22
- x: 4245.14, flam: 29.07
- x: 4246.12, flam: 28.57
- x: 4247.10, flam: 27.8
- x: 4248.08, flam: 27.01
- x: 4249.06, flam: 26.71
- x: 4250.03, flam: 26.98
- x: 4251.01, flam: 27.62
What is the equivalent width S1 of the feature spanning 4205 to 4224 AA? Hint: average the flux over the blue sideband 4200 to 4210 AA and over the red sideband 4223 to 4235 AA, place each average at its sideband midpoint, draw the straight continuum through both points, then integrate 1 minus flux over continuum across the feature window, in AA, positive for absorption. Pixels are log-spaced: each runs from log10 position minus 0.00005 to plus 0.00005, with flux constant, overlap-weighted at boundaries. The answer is -1.6 AA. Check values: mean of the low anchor 28.7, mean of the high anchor 25.6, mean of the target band 29.7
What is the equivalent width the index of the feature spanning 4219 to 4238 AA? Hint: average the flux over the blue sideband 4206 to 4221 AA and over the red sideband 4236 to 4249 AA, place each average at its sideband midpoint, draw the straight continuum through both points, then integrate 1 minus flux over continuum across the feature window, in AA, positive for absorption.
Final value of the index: 1.7 AA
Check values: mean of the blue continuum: 30.2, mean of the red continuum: 28.2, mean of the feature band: 26.5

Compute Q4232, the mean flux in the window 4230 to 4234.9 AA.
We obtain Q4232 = 27.7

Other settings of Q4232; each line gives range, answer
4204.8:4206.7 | 29.6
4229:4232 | 27.4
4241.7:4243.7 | 29.1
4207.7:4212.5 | 31.6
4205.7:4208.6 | 30.8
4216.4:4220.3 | 28.8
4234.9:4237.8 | 26.8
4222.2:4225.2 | 25.7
